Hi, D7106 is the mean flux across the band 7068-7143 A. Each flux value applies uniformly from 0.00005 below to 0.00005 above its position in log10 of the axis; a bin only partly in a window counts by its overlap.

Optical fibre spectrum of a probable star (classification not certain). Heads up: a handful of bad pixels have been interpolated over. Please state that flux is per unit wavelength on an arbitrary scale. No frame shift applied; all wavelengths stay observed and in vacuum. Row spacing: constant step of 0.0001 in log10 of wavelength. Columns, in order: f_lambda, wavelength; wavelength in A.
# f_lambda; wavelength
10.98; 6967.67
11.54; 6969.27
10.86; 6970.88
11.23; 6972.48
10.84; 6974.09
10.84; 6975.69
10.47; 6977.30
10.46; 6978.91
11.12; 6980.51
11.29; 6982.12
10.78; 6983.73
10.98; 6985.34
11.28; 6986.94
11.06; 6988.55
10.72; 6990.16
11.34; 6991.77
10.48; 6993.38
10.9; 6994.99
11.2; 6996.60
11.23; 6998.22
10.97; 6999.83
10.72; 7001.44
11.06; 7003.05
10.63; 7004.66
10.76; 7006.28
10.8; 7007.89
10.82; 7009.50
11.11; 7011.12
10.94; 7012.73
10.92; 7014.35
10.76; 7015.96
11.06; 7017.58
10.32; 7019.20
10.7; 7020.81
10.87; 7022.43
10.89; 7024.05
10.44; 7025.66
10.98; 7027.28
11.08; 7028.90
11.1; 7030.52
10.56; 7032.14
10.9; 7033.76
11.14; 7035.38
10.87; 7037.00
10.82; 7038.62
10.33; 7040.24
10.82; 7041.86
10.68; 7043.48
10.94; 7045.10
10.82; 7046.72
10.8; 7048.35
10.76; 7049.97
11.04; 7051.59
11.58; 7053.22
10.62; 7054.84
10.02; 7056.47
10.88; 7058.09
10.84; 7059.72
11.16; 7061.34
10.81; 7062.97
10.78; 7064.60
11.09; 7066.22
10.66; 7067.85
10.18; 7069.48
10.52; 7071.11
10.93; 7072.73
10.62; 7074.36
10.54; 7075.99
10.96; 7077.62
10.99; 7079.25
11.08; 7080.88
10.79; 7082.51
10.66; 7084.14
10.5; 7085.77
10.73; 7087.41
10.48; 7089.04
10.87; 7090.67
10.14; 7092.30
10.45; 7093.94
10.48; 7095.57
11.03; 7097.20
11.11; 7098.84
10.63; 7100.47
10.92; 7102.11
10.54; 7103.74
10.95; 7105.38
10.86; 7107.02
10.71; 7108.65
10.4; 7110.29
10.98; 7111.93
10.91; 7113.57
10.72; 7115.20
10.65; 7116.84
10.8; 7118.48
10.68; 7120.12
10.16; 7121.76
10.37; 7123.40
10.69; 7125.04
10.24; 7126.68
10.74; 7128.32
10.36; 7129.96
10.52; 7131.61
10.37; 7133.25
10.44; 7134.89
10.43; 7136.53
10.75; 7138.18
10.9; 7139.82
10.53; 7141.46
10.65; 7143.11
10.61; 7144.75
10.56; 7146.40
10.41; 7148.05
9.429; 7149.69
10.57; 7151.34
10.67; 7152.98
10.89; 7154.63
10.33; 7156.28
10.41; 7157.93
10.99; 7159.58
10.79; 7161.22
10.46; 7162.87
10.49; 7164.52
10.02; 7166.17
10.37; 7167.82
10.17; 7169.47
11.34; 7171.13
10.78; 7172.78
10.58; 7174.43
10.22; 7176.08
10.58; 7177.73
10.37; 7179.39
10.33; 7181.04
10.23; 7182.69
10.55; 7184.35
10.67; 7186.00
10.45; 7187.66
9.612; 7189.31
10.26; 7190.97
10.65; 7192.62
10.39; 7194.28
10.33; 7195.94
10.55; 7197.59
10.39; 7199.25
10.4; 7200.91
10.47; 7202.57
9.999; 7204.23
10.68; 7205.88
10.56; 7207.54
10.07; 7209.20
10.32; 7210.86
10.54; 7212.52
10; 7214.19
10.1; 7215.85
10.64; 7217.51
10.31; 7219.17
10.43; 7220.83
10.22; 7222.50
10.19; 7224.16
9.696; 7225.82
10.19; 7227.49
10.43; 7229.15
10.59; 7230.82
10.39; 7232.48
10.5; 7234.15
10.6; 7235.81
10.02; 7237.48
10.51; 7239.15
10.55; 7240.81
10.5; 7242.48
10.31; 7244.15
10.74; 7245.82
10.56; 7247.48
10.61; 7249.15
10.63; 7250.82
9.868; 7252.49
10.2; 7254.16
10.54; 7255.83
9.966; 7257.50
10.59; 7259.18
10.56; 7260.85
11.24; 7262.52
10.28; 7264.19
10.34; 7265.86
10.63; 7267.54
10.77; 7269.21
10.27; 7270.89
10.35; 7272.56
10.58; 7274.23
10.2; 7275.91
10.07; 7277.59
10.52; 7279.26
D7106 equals 10.7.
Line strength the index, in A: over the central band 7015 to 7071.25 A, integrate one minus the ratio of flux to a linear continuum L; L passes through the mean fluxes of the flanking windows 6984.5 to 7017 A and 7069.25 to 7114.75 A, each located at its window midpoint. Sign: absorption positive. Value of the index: 0.19 A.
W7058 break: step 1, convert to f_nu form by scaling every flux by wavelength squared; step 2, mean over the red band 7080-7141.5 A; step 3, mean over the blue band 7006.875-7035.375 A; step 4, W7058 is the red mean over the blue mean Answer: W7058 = 1.01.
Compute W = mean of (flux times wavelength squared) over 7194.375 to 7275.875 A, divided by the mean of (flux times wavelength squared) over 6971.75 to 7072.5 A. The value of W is 1.02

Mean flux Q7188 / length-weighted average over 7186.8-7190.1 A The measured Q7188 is 10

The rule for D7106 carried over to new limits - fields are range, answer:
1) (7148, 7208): 10.4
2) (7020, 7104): 10.8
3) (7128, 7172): 10.5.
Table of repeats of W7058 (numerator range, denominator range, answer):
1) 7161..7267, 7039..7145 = 1.01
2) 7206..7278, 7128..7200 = 1.01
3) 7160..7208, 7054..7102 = 1.00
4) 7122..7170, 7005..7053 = 1.00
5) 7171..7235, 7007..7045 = 1.01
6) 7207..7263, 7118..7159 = 1.02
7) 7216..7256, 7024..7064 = 1.01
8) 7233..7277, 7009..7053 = 1.03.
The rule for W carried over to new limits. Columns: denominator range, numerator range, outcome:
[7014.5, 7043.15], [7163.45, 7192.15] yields 1.01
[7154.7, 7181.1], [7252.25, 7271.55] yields 1.02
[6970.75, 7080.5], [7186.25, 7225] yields 1.00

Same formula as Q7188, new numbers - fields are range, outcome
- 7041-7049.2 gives 10.8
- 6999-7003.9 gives 10.9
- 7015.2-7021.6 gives 10.7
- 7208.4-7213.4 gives 10.3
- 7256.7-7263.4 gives 10.6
